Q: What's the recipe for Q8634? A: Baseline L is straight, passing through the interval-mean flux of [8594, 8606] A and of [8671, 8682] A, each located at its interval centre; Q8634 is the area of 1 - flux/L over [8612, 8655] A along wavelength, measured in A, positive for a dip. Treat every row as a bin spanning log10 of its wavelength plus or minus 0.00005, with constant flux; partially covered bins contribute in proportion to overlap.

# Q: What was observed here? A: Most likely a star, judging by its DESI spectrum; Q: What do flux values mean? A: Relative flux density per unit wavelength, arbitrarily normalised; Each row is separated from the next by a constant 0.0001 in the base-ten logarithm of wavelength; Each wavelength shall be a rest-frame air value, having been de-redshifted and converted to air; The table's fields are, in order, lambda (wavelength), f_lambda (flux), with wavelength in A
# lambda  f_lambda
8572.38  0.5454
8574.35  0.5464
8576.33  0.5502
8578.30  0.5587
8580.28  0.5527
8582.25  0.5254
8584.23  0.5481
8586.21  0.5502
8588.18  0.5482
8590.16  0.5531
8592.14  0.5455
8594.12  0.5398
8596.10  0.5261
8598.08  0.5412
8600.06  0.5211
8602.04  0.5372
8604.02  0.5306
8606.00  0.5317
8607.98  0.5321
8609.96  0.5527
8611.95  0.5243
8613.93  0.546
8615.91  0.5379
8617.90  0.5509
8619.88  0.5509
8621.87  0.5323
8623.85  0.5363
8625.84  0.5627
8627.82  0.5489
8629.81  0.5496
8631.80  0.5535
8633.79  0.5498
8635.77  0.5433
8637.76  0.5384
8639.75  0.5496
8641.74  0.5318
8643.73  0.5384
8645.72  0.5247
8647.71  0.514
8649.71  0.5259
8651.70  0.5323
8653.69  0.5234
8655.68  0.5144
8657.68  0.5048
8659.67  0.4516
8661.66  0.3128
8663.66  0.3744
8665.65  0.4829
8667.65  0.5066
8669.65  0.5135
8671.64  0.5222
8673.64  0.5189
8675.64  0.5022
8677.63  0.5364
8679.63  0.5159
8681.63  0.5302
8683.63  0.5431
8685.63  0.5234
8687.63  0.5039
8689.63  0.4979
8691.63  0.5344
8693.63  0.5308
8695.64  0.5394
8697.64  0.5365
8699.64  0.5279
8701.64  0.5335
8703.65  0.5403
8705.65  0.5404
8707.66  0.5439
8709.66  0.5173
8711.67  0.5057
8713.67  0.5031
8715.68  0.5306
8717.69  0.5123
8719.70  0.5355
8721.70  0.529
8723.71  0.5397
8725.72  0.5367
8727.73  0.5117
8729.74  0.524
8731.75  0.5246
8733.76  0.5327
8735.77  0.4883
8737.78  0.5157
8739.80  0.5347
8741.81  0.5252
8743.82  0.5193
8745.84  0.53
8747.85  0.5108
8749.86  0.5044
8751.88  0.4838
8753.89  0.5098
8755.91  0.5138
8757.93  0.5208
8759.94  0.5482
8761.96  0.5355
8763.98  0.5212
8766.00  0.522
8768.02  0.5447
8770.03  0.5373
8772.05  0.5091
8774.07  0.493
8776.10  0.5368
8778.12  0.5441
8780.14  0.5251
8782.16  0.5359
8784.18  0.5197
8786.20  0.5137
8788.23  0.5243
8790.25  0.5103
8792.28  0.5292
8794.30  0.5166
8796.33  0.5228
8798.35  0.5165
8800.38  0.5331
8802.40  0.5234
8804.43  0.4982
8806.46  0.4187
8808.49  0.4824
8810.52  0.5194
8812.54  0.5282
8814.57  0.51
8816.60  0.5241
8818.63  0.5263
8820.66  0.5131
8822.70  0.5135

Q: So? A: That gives -1.0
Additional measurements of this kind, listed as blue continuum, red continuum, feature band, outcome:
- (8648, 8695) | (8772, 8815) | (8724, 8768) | -1.0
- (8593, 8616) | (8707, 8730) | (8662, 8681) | 1.3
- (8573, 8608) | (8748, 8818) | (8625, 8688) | 2.3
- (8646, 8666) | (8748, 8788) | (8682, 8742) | -3.3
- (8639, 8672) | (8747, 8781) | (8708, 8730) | -0.6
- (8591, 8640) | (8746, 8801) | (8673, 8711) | 0.3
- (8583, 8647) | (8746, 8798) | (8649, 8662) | 1.2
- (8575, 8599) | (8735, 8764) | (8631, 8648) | -0.1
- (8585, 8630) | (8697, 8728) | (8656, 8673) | 2.3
